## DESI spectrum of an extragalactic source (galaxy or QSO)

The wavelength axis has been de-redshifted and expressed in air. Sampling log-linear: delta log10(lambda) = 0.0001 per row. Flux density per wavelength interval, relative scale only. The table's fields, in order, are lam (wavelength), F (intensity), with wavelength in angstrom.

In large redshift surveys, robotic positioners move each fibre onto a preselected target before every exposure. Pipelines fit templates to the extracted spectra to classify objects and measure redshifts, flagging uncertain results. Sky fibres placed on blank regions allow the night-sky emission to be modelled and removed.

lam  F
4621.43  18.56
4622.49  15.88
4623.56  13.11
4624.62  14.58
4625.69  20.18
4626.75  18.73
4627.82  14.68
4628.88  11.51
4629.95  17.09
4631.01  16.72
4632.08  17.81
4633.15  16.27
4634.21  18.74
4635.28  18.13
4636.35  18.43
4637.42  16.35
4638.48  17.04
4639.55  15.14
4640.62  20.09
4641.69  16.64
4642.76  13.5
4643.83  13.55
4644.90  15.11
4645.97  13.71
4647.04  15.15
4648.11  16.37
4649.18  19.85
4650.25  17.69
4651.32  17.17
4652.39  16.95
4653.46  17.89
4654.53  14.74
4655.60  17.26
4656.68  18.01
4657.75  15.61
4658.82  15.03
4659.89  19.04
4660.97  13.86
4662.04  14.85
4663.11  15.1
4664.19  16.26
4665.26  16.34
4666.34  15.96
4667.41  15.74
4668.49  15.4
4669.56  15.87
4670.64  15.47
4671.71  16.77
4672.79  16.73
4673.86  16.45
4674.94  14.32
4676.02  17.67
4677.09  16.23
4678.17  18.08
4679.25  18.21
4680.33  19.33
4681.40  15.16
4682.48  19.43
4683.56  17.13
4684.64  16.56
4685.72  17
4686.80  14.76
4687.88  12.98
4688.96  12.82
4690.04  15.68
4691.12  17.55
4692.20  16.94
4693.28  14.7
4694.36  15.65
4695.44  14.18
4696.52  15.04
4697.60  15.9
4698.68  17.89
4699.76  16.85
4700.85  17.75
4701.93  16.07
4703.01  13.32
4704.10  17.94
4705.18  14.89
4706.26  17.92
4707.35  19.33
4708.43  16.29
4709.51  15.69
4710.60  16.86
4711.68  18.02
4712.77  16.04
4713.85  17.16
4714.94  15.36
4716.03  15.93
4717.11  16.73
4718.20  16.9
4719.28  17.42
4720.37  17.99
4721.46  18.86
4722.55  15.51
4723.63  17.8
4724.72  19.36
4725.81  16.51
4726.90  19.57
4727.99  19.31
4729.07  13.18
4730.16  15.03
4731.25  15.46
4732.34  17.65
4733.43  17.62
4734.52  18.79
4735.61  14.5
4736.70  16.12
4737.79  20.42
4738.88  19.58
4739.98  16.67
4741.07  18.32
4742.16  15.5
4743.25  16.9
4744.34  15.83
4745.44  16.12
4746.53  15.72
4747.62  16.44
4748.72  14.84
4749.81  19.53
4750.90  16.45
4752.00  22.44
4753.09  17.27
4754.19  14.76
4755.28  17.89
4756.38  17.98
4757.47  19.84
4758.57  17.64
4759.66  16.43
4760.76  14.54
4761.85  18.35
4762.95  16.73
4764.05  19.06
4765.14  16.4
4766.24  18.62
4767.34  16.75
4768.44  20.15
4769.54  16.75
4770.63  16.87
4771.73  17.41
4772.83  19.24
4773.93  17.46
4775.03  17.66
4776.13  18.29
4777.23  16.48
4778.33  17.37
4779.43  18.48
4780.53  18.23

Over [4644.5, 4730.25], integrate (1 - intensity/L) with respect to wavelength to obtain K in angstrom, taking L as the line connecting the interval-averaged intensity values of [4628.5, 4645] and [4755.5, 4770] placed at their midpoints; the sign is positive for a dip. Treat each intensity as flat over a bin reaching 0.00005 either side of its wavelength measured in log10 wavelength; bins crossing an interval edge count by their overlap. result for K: 2.3 angstrom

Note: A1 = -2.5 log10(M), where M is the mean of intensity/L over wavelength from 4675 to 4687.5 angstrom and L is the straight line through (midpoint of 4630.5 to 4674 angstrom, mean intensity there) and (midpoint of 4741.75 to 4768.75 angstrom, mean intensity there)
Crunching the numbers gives -0.03 mag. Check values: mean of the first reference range 16.4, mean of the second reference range 17.3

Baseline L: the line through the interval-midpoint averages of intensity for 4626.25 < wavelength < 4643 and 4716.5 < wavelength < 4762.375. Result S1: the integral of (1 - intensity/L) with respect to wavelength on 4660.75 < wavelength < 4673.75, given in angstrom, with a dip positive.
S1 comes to 0.9 angstrom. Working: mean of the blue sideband 16.7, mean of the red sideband 17.2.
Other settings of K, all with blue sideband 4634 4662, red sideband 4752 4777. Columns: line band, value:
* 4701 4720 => 0.6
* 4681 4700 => 1.2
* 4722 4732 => 0.2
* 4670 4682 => 0.0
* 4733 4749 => 0.5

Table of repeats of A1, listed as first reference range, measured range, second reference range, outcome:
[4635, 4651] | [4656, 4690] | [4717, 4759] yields 0.03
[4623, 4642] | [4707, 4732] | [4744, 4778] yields 0.02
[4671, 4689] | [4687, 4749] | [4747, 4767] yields 0.03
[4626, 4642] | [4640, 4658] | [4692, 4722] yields 0.03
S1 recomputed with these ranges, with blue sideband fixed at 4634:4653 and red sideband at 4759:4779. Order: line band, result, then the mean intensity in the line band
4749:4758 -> -0.41 angstrom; 18.2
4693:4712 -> 0.75 angstrom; 16.4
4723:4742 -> -0.14 angstrom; 17.4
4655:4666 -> 0.40 angstrom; 16.1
